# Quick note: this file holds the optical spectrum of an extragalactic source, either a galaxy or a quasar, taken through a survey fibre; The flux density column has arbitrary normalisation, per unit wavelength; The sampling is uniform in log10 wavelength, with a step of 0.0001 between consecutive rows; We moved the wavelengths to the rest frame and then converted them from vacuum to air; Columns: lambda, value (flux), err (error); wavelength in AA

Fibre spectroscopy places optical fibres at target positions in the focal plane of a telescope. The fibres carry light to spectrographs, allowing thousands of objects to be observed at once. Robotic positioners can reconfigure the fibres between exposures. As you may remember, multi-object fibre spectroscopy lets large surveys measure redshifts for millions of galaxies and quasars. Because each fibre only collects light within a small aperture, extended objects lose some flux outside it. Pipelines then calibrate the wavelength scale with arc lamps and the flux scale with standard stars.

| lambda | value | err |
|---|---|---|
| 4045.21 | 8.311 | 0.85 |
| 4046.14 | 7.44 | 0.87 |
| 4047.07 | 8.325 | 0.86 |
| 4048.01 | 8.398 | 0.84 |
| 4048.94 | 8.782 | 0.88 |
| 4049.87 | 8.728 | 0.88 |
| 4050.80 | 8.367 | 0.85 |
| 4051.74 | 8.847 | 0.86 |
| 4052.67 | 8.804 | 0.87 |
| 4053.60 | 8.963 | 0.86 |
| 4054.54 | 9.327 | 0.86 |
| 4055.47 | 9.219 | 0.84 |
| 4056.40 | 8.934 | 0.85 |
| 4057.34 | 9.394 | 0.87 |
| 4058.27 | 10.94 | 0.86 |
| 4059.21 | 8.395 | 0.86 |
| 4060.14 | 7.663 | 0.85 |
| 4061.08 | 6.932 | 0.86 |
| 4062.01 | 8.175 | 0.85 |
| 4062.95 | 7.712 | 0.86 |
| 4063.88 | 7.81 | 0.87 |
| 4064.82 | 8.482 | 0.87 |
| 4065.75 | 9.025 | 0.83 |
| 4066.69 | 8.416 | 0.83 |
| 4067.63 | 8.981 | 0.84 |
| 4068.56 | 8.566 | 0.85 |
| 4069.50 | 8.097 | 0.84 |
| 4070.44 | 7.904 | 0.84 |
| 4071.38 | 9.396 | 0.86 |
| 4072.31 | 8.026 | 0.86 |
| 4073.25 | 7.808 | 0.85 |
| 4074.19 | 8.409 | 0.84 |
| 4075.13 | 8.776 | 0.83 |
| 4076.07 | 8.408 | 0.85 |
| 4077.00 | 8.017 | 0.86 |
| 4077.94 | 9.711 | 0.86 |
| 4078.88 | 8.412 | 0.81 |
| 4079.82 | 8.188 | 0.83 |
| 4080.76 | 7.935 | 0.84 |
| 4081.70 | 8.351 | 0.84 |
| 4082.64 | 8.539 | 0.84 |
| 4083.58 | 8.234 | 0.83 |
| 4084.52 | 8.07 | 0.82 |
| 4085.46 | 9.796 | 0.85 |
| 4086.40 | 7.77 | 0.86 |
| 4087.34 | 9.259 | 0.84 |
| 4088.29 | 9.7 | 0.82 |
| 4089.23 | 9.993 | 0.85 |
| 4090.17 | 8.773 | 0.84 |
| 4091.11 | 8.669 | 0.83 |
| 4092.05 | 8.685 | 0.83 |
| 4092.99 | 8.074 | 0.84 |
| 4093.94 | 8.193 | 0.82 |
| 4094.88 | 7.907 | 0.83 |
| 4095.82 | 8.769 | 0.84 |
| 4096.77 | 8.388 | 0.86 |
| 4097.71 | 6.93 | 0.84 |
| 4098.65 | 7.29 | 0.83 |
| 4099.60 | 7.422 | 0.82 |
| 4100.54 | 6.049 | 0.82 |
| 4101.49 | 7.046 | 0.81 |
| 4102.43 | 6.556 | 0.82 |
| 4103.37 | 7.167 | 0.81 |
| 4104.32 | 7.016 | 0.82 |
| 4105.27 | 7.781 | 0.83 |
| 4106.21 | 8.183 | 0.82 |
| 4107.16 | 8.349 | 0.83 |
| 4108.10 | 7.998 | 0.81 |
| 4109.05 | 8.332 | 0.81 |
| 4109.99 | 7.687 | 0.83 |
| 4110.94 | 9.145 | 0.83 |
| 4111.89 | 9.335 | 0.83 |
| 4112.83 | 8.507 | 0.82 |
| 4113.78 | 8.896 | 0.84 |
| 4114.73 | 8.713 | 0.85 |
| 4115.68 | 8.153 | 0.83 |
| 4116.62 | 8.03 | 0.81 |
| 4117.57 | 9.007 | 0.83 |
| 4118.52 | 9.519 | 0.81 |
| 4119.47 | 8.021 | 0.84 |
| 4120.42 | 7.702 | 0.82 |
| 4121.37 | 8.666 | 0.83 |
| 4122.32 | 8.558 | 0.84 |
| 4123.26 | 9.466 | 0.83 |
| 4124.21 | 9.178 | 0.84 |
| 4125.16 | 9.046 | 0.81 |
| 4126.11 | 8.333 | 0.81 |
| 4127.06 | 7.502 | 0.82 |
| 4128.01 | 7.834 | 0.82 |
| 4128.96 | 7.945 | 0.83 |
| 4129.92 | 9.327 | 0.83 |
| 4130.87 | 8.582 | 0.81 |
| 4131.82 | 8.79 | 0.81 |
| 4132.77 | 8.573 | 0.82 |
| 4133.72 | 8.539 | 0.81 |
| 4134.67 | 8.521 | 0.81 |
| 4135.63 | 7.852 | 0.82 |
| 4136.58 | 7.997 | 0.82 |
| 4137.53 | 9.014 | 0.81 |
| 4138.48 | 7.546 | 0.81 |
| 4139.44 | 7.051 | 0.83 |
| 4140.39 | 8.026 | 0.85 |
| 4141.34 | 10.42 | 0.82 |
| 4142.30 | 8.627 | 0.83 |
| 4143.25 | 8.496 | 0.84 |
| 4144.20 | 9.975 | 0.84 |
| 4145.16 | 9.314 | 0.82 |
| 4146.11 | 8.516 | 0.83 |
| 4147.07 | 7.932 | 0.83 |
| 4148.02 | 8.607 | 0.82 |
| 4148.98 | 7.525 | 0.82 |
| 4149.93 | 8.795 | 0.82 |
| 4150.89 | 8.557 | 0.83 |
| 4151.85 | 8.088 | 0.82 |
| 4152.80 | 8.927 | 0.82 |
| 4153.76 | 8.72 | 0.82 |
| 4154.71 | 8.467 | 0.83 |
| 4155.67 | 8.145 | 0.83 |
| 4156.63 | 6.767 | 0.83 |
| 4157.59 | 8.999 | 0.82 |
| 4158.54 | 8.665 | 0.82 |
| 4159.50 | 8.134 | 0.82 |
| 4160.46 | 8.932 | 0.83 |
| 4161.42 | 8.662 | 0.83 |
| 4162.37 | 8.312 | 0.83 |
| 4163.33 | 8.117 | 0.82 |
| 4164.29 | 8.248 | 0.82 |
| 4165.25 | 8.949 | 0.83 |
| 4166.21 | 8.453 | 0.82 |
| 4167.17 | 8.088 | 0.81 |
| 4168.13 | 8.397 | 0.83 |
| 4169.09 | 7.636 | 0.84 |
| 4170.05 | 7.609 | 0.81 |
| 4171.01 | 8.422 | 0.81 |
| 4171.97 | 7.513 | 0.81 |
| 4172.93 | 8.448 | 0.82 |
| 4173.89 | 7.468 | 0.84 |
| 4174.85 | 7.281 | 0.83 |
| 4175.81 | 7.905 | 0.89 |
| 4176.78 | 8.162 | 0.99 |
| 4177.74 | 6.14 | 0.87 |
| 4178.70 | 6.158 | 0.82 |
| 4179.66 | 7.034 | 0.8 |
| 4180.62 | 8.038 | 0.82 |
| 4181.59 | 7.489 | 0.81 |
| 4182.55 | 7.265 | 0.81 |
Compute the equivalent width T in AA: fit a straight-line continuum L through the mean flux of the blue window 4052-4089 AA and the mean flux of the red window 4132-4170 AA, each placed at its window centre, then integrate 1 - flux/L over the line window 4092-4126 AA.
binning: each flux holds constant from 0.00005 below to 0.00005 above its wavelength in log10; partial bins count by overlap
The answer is 1.4 AA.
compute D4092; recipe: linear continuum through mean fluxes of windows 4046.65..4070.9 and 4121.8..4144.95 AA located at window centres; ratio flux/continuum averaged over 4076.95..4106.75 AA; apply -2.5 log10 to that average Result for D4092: 0.05 mag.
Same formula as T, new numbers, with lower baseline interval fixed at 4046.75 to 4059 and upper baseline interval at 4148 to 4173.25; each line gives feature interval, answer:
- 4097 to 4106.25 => 1.7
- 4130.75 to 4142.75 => 0.0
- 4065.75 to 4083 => 0.8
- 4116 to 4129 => 0.1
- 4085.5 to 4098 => 0.2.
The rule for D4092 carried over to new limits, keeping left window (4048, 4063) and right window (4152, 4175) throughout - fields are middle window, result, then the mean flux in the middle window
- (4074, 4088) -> 0.01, 8.54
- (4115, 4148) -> -0.02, 8.53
